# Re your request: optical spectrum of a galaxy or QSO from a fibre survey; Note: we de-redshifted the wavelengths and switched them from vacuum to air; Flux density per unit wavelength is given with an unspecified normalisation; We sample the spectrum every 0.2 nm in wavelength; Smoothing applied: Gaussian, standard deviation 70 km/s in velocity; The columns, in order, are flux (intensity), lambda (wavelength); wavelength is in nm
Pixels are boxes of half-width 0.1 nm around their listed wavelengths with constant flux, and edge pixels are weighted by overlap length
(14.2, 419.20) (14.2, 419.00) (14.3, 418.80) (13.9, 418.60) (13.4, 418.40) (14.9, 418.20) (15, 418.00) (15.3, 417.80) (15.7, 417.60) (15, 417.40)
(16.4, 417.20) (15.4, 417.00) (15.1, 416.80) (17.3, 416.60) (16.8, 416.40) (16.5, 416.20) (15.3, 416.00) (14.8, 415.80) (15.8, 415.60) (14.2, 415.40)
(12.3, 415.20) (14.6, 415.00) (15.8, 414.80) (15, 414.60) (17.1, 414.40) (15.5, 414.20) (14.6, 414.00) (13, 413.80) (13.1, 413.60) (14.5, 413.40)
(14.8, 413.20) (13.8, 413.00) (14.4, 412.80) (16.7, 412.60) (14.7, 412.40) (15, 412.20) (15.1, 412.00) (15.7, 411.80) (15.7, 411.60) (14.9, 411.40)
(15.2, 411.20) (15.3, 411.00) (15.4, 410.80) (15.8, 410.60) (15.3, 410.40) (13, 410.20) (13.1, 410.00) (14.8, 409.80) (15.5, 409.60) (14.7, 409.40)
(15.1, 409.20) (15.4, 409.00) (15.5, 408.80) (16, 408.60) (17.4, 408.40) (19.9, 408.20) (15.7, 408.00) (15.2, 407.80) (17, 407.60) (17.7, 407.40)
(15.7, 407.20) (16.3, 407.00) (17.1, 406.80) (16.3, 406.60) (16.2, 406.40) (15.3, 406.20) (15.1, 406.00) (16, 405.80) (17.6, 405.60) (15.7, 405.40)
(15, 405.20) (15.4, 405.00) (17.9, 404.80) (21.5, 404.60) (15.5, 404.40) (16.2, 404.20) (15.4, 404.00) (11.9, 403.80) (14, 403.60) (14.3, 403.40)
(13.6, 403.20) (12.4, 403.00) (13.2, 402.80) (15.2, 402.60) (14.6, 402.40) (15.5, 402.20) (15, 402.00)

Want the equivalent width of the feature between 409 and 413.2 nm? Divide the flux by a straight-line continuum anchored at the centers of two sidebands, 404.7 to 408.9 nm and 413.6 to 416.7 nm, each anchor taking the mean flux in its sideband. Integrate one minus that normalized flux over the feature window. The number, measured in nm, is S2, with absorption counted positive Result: 0.21 nm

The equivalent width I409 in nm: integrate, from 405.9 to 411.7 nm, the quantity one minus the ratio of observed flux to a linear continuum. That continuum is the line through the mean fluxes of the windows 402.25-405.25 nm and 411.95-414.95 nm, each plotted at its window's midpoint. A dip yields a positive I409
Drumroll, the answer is -0.29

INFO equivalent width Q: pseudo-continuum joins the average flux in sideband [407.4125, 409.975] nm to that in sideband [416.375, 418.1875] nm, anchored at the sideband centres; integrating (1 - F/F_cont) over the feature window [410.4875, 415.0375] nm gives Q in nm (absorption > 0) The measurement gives 0.23 nm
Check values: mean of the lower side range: 16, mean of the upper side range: 15.7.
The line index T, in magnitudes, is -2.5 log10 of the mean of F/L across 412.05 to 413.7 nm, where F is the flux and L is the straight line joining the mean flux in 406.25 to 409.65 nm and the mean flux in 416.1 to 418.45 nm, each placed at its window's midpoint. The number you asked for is 0.09 mag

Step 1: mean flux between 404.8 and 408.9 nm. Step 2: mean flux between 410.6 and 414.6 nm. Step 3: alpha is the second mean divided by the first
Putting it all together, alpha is 0.92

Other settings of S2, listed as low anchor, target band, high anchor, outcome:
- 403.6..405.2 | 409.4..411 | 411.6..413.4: 0.06 nm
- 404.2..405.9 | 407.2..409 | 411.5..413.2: -0.06 nm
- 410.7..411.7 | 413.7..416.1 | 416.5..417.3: 0.14 nm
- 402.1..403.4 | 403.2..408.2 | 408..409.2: -0.22 nm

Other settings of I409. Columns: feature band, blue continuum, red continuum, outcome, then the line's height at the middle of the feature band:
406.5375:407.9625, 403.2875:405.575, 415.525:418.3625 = -0.065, 15.7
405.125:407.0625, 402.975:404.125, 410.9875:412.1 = -0.249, 14.2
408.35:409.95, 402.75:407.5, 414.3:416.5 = 0.011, 15.5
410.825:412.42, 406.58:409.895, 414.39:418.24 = 0.062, 15.9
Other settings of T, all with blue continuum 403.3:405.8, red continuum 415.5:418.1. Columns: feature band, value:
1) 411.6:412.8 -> 0.028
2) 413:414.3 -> 0.112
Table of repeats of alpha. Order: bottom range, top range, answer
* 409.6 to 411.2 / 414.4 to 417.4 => 1.05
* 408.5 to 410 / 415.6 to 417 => 1.05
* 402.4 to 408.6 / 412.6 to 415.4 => 0.92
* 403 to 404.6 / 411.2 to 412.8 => 1.04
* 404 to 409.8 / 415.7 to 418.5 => 0.95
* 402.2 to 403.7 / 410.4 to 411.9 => 1.10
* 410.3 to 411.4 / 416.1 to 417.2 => 1.06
